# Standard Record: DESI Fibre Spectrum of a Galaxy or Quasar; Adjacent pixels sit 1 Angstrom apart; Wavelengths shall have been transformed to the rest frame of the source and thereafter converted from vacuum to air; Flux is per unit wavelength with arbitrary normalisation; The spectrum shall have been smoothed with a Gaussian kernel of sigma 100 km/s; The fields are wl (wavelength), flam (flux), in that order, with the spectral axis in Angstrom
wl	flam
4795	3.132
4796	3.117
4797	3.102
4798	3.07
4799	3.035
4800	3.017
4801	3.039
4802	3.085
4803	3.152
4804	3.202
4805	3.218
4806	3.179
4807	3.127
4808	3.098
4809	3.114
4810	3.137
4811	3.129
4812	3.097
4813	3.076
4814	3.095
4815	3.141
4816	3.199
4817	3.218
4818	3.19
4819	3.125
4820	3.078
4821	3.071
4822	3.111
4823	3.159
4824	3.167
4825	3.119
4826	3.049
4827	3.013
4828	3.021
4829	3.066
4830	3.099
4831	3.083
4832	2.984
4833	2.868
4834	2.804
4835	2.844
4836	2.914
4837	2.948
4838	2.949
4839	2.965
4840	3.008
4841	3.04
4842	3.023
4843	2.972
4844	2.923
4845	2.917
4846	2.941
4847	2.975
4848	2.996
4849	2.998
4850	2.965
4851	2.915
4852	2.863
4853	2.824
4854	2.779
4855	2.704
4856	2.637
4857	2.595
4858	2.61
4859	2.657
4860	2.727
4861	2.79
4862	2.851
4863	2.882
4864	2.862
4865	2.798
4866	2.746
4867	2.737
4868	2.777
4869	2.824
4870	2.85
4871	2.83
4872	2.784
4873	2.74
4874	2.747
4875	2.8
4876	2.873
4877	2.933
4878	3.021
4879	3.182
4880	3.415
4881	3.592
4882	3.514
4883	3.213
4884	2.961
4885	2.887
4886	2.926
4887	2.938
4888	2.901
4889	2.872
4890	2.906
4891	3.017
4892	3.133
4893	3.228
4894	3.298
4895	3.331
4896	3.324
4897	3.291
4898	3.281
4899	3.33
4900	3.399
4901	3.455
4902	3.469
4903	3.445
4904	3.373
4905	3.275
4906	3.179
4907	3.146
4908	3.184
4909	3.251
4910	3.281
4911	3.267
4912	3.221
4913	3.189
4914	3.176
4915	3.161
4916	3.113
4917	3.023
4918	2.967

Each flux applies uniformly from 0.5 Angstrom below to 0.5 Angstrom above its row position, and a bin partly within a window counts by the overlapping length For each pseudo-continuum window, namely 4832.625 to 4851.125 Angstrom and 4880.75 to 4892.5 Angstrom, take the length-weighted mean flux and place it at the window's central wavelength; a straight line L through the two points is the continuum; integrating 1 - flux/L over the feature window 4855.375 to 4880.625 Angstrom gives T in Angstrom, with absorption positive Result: 1.54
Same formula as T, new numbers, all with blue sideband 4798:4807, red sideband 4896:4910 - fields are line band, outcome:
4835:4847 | 0.87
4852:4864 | 1.79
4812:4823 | 0.05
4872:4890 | 1.37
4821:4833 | 0.35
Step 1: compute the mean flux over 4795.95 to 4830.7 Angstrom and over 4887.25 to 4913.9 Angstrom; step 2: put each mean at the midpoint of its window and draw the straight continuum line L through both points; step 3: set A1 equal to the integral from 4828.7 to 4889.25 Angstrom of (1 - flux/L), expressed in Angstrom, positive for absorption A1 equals 4.9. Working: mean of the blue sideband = 3.11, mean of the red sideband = 3.23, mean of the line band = 2.92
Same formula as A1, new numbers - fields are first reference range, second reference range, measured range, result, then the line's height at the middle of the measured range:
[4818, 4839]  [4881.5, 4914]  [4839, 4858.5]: 1.2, 3.08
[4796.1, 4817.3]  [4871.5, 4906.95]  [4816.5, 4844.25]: 0.9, 3.13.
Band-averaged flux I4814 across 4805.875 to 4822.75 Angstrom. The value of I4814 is 3.13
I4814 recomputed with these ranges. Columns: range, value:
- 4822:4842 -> 3.01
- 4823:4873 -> 2.89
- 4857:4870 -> 2.77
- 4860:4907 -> 3.06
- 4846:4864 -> 2.81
